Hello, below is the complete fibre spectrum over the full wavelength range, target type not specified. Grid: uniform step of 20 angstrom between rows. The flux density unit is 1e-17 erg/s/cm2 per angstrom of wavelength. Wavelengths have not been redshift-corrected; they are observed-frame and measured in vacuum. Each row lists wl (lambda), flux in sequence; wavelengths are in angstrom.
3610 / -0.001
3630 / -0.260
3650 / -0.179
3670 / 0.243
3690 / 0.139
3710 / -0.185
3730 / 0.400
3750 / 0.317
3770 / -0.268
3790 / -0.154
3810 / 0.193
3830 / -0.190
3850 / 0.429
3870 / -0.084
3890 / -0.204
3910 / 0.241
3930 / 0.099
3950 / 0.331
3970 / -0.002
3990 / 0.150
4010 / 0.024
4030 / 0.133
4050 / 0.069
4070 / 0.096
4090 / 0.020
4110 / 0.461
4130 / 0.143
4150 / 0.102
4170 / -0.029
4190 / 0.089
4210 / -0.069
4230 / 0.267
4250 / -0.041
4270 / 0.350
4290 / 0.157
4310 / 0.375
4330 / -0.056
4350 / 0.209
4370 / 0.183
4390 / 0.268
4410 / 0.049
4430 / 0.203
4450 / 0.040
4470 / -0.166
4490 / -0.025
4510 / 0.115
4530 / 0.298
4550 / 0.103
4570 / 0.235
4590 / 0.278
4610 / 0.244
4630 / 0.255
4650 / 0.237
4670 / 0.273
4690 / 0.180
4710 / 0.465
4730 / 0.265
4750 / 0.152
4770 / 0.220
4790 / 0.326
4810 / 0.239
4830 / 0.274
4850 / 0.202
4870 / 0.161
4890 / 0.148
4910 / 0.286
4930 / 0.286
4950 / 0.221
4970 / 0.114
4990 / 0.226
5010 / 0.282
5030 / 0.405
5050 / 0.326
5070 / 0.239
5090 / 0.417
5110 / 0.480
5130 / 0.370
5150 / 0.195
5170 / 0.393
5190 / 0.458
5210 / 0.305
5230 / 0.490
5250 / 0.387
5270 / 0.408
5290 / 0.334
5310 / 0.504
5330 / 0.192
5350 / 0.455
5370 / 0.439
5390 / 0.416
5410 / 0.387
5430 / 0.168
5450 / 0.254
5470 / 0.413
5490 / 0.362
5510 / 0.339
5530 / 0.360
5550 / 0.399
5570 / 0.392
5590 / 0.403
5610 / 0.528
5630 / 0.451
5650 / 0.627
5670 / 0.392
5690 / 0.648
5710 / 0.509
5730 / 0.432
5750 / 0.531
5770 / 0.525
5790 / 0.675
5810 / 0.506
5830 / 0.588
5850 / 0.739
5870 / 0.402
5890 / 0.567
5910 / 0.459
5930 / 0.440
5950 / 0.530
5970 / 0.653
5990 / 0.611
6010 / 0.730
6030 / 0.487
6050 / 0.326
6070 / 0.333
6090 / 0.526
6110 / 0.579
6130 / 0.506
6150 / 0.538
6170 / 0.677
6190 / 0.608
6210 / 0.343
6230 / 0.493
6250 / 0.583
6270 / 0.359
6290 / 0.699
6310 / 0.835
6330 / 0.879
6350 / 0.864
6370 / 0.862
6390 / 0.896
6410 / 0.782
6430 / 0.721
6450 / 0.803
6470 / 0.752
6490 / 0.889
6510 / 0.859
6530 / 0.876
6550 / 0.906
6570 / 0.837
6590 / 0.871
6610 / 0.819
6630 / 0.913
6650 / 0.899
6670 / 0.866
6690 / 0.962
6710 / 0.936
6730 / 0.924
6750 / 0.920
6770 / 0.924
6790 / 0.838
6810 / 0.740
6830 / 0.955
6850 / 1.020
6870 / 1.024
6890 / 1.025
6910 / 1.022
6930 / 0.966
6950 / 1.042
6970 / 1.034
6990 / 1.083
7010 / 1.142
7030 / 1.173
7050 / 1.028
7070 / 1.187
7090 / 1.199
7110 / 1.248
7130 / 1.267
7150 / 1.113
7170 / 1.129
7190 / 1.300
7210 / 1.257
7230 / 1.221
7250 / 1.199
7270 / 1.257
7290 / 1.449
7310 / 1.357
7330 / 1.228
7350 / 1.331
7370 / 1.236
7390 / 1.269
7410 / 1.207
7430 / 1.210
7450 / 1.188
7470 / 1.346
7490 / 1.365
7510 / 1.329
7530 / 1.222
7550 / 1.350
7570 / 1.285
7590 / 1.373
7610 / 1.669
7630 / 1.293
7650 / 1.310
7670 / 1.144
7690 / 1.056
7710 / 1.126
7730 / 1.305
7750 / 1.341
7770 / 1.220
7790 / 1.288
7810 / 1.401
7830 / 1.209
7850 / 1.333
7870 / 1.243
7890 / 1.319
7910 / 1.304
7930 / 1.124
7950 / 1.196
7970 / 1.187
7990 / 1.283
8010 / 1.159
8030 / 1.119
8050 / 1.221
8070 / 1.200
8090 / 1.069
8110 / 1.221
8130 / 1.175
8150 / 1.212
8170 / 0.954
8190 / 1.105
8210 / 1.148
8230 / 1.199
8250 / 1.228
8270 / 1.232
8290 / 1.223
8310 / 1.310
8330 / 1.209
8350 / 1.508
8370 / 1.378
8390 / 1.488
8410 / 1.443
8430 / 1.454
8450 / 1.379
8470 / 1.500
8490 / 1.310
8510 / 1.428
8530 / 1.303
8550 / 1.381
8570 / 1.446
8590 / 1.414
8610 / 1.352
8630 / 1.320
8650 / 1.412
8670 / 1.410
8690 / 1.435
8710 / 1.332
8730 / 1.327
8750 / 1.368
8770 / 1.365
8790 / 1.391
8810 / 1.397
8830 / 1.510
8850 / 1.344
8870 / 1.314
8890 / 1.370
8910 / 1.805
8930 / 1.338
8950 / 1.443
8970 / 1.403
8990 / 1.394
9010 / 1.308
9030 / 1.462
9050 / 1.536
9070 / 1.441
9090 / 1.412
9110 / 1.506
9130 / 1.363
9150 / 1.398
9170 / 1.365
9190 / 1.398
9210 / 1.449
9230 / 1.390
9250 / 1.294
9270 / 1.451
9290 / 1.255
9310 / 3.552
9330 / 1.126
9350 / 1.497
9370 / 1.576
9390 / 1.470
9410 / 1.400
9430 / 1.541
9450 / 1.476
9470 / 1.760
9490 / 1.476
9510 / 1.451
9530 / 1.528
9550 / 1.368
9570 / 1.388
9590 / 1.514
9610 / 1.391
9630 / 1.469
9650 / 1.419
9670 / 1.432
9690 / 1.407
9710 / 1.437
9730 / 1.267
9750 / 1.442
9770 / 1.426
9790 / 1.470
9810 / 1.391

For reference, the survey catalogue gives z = 0.58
